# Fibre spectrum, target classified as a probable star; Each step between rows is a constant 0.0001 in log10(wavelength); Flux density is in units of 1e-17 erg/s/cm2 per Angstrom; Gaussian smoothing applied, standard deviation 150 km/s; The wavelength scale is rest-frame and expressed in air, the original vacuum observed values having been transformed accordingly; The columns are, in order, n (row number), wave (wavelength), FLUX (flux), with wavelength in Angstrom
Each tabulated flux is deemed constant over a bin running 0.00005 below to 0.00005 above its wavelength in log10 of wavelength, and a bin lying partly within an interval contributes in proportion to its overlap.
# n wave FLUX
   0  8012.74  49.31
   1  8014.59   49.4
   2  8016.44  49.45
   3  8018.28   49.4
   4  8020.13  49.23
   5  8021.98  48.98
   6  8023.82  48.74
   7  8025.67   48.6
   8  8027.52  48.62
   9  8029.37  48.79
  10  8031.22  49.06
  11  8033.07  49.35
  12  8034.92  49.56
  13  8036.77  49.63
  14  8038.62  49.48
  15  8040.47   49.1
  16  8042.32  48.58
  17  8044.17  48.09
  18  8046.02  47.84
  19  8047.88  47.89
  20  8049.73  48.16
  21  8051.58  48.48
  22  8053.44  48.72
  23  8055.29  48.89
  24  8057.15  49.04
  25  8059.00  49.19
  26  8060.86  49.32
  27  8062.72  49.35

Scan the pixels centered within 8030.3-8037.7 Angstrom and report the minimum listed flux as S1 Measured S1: 49.06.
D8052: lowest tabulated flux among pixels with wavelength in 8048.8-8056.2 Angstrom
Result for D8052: 48.16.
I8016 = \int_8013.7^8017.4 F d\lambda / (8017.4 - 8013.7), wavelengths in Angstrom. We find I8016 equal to 49.4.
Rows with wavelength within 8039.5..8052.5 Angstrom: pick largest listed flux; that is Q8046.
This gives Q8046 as 49.1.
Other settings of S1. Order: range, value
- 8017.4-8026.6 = 48.6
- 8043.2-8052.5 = 47.84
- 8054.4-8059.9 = 48.89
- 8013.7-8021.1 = 49.23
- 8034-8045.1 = 48.09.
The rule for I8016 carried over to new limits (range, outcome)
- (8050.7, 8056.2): 48.7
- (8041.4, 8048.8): 48.1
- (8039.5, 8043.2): 48.9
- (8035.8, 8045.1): 49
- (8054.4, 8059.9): 49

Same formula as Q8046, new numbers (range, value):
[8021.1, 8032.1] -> 49.06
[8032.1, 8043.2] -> 49.63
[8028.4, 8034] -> 49.35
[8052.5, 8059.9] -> 49.19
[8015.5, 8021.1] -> 49.45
